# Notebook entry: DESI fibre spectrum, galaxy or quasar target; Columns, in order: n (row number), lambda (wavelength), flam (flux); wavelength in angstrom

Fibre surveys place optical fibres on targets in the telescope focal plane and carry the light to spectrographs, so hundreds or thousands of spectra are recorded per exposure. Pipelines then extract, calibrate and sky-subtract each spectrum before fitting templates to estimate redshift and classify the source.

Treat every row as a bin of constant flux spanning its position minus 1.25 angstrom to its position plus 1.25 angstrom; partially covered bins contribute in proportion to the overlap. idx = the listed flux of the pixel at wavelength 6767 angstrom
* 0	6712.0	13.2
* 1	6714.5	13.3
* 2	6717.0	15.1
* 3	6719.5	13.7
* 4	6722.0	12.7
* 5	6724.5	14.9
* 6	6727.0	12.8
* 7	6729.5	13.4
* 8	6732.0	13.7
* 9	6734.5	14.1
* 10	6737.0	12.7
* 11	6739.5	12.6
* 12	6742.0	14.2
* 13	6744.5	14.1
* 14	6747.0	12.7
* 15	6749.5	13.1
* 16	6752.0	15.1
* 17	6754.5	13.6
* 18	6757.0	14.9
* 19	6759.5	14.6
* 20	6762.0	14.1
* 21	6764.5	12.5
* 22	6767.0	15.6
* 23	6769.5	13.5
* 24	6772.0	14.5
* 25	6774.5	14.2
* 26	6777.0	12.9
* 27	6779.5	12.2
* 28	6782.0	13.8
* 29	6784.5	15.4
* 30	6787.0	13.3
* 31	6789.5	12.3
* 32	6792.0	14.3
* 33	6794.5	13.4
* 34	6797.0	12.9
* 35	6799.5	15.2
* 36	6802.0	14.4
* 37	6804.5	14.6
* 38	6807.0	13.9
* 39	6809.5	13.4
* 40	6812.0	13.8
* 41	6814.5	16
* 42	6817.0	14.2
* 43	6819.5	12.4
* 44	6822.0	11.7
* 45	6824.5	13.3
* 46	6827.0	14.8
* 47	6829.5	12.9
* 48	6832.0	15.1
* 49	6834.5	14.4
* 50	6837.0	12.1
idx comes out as 15.6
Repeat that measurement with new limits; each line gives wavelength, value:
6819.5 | 12.4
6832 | 15.1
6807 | 13.9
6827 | 14.8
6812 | 13.8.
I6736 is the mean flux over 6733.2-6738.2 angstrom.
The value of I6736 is 13.4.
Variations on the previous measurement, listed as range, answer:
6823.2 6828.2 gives 14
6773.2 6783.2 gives 13.3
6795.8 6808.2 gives 14.2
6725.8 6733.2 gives 13.3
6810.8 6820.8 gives 14.1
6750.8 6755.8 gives 14.3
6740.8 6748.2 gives 13.7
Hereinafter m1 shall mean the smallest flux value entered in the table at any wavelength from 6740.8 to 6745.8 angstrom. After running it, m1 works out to 14.1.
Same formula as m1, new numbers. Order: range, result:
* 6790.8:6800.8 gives 12.9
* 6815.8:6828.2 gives 11.7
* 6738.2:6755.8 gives 12.6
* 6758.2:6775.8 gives 12.5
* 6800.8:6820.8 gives 12.4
